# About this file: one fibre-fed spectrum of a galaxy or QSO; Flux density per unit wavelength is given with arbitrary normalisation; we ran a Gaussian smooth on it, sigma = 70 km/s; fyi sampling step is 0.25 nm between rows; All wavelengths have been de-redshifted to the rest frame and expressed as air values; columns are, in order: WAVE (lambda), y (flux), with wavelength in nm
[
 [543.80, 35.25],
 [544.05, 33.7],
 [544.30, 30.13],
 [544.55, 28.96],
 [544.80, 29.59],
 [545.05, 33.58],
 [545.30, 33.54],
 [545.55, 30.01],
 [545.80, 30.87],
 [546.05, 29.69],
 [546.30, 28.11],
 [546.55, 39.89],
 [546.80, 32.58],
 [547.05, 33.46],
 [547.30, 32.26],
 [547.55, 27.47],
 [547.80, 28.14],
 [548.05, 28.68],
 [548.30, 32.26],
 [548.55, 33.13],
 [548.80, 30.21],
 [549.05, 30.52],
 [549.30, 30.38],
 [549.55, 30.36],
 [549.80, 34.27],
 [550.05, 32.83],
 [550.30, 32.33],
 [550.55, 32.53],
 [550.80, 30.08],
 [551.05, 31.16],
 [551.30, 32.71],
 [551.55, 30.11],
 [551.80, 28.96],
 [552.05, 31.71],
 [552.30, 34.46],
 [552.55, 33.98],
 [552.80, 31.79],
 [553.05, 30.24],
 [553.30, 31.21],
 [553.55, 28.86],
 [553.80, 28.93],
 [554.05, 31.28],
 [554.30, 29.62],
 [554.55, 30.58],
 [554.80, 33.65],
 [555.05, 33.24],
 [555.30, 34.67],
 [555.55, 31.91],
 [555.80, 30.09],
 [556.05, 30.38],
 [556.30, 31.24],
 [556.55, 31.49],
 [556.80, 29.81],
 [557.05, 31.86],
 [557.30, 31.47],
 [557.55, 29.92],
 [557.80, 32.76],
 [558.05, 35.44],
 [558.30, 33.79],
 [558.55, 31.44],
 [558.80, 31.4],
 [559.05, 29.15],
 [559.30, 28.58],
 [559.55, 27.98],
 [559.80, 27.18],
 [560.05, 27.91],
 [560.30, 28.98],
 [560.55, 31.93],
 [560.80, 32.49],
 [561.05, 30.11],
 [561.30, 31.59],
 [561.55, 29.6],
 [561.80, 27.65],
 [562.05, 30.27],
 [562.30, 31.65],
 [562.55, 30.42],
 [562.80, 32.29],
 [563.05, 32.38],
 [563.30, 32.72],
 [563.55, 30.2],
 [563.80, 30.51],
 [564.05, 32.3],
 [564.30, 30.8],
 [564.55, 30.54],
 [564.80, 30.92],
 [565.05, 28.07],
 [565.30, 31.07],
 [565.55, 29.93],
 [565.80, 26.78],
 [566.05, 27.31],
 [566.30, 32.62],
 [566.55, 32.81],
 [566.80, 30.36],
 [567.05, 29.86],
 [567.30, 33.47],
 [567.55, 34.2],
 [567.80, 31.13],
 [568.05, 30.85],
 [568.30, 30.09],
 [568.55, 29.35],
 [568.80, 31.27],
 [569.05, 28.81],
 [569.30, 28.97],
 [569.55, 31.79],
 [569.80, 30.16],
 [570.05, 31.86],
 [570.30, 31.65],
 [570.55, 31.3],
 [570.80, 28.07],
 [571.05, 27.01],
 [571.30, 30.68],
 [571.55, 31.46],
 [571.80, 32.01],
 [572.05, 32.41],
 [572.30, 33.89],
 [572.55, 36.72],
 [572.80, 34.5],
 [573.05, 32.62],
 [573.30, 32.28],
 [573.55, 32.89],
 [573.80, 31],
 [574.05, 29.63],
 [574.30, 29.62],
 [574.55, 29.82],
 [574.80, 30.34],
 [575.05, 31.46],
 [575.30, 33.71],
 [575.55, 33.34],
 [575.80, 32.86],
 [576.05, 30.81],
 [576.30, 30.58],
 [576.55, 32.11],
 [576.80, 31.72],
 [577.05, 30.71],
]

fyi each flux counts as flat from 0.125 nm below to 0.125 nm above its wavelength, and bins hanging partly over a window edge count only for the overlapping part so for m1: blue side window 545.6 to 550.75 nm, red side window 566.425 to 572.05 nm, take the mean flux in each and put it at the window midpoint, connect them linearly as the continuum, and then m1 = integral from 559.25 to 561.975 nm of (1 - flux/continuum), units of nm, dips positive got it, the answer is 0.14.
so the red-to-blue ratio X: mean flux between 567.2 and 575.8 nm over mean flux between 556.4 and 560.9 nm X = 1.02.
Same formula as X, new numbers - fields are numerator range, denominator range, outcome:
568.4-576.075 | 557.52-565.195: 1.02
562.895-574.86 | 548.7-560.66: 1.00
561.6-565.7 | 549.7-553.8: 0.97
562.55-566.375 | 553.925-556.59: 0.96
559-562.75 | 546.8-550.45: 0.95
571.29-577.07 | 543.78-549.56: 1.02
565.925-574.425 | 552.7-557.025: 1.00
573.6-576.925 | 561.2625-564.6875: 1.01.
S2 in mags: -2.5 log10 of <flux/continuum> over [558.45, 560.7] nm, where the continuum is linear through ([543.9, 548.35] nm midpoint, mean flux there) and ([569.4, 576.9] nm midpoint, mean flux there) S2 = 0.07 mag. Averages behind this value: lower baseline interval 31.3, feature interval 29.4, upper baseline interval 31.6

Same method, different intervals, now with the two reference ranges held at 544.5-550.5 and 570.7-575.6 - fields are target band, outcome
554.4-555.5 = -0.05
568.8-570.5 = 0.04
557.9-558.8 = -0.06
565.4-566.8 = 0.06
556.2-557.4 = 0.01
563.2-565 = 0.02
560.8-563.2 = 0.03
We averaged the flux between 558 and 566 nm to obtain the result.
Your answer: 30.4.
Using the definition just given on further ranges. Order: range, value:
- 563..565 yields 31.1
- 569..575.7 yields 31.4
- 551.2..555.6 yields 31.5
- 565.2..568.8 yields 30.7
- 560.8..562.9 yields 30.5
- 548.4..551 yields 31.7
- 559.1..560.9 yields 29.2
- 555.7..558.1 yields 31.3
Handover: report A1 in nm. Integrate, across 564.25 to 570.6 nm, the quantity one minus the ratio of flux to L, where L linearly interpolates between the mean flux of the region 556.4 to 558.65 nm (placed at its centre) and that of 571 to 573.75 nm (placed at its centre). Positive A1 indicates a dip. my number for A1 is 0.34 nm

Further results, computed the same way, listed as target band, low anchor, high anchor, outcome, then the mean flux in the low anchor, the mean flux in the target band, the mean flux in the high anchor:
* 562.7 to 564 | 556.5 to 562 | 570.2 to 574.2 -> -0.030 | 30.6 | 31.6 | 31.7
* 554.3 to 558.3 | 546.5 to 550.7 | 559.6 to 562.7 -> -0.166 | 31.7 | 31.9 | 30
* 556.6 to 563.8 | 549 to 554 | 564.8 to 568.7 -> 0.035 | 31.4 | 30.8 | 30.5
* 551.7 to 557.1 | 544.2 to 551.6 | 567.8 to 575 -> -0.015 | 31.3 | 31.4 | 31.1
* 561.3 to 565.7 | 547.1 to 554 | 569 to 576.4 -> 0.089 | 31.1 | 30.7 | 31.4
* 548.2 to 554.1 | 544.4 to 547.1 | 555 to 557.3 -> 0.046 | 31.8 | 31.4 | 31.6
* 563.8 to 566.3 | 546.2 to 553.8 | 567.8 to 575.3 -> 0.106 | 31.5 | 29.9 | 31.2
